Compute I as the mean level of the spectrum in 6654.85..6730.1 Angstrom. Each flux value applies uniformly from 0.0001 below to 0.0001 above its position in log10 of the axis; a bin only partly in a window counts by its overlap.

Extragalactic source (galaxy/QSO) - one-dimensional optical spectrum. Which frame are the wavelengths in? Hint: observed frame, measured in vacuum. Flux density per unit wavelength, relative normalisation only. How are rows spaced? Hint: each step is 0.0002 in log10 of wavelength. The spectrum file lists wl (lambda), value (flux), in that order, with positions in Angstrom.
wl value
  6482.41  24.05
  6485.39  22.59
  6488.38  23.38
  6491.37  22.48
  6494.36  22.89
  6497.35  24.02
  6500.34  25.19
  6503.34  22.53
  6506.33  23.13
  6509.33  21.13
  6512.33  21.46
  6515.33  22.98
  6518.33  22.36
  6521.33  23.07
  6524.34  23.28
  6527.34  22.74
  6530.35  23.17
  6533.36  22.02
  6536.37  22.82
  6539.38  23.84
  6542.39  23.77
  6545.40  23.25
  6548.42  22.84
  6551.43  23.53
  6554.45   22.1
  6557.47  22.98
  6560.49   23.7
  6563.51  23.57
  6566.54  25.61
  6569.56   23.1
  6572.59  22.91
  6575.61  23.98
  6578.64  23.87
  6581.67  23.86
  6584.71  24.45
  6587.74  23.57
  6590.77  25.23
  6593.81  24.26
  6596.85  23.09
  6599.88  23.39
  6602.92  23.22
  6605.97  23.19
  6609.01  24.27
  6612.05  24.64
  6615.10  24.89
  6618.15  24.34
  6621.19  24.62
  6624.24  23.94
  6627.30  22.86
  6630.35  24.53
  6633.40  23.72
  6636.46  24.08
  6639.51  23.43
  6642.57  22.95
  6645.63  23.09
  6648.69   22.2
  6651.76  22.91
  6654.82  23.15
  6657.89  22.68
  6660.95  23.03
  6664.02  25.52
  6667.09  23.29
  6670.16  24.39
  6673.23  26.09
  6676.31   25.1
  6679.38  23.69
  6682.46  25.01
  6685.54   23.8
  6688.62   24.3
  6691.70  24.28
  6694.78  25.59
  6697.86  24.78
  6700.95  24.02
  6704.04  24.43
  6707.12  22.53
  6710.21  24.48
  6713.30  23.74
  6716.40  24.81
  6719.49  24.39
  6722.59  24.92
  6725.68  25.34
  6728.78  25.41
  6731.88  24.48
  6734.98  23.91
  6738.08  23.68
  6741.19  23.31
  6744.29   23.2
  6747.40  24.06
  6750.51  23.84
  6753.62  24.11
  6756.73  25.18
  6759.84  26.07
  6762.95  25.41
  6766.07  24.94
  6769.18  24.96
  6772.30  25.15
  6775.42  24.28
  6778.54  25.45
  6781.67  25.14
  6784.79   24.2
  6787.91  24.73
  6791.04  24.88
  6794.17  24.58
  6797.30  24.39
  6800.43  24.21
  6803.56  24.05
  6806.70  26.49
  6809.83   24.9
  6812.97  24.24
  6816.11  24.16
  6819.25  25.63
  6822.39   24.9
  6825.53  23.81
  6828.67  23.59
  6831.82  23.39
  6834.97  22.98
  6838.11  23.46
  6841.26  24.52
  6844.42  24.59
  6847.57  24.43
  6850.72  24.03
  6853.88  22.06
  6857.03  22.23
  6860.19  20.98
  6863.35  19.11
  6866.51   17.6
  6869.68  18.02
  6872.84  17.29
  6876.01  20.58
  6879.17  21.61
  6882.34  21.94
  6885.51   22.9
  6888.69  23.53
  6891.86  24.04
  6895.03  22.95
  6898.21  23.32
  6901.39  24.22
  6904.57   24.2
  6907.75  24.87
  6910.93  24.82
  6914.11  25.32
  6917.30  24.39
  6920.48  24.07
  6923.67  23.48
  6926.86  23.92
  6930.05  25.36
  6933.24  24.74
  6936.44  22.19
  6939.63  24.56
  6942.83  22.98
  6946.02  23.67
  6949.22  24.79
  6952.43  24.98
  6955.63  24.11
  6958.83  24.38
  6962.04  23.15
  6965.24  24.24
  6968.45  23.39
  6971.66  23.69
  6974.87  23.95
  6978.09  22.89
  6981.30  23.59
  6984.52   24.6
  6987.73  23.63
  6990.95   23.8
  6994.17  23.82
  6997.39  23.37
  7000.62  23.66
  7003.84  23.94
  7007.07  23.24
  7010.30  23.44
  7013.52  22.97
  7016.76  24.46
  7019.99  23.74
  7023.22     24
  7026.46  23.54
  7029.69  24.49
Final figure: 24.4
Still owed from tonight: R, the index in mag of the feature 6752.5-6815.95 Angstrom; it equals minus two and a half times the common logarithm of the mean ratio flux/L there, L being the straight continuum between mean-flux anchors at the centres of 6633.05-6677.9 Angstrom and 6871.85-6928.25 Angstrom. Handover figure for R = -0.06 mag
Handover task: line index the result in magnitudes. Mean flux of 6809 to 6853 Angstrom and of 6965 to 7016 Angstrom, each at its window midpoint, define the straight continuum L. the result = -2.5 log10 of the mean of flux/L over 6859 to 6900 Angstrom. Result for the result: 0.14 mag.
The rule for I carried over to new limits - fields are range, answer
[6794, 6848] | 24.3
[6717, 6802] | 24.6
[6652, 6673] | 23.8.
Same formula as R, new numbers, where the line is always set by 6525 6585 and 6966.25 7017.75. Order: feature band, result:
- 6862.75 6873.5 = 0.30 mag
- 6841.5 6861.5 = 0.02 mag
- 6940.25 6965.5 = -0.02 mag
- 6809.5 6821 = -0.05 mag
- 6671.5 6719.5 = -0.04 mag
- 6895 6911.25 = -0.02 mag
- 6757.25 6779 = -0.07 mag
